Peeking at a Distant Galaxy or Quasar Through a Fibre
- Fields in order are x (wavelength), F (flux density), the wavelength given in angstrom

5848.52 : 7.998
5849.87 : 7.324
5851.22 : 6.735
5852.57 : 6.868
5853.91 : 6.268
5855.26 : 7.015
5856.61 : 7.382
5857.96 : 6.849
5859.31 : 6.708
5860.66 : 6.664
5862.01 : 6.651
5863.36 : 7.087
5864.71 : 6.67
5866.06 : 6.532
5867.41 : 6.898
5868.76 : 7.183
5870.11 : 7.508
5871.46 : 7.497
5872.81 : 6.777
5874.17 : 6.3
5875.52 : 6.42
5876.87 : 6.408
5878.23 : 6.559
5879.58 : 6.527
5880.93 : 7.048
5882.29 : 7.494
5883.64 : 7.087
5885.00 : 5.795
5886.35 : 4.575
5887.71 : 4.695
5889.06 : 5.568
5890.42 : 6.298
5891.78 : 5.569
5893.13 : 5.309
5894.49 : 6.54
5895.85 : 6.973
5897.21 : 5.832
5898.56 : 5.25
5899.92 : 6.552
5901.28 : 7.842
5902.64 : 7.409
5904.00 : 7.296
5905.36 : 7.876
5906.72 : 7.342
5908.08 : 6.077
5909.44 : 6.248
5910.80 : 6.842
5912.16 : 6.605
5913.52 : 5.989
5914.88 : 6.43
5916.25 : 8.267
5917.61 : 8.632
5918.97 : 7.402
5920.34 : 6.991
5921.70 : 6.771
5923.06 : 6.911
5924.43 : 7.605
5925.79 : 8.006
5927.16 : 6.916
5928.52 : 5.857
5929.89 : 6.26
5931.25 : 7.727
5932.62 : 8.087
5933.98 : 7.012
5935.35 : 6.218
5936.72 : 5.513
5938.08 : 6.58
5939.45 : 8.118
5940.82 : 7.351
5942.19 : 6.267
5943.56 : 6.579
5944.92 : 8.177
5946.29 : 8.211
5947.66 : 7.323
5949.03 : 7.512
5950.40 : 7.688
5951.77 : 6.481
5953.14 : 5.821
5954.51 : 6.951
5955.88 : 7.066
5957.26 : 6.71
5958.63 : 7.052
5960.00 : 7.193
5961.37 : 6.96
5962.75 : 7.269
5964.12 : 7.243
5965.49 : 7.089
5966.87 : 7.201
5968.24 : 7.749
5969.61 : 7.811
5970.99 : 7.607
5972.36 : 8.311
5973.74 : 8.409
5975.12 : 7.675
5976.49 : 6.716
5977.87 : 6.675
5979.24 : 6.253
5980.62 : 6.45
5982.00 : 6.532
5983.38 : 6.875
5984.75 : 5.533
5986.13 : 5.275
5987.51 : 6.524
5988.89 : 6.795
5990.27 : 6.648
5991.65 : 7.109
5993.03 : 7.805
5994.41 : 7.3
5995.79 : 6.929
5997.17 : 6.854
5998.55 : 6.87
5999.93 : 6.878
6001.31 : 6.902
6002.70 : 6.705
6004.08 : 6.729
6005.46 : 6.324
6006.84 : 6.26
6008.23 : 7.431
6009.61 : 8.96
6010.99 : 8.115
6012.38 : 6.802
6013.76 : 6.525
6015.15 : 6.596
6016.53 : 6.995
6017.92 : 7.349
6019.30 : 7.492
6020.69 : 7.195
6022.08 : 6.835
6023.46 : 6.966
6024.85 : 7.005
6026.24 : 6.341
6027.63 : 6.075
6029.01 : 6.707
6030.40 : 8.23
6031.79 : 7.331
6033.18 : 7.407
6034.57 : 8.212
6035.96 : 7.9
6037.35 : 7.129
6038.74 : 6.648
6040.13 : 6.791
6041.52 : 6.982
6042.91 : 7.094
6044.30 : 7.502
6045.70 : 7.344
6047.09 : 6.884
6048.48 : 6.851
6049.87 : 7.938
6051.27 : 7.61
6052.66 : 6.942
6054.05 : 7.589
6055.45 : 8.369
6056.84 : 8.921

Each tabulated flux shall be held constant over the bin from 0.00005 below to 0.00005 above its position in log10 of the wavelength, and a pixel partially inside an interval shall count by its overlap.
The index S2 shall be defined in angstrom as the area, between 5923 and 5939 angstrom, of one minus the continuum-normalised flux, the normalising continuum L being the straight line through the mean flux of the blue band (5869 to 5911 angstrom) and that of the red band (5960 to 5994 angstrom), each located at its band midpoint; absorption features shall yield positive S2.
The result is -0.4 angstrom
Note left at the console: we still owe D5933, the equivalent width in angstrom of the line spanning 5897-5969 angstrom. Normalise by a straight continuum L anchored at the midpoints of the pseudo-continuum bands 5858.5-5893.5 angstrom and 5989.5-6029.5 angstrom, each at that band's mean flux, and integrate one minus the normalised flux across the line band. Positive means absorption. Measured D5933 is -3.7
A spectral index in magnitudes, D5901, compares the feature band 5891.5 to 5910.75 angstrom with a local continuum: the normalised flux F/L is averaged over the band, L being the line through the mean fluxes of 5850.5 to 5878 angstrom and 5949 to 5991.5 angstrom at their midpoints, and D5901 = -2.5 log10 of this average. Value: 0.04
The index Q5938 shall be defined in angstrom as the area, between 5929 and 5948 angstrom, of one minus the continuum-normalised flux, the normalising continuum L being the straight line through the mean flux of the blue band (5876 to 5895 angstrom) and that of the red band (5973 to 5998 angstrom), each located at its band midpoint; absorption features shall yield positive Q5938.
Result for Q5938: -1.79 angstrom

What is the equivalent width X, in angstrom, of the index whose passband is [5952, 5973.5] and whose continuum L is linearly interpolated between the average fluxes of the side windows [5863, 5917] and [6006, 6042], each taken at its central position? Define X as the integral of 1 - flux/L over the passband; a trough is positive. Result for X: -1.0 angstrom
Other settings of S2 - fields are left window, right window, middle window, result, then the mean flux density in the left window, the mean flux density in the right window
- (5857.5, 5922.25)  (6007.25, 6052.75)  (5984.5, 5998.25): 0.7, 6.66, 7.21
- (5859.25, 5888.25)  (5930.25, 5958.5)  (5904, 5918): -0.3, 6.6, 7.06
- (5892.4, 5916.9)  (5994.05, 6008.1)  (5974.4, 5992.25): 0.6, 6.7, 6.79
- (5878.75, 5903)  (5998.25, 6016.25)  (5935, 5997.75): -2.6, 6.23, 7.01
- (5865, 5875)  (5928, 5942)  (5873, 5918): 2.5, 6.94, 6.86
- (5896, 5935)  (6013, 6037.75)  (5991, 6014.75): 0.1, 6.99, 7.13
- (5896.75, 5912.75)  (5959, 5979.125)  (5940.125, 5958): 0.3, 6.78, 7.39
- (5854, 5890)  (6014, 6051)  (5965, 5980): -1.0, 6.6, 7.14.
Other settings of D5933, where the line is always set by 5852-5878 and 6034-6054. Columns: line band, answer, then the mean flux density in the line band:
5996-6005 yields 0.44 angstrom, 6.82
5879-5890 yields 1.23 angstrom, 6.1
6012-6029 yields 0.89 angstrom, 6.85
